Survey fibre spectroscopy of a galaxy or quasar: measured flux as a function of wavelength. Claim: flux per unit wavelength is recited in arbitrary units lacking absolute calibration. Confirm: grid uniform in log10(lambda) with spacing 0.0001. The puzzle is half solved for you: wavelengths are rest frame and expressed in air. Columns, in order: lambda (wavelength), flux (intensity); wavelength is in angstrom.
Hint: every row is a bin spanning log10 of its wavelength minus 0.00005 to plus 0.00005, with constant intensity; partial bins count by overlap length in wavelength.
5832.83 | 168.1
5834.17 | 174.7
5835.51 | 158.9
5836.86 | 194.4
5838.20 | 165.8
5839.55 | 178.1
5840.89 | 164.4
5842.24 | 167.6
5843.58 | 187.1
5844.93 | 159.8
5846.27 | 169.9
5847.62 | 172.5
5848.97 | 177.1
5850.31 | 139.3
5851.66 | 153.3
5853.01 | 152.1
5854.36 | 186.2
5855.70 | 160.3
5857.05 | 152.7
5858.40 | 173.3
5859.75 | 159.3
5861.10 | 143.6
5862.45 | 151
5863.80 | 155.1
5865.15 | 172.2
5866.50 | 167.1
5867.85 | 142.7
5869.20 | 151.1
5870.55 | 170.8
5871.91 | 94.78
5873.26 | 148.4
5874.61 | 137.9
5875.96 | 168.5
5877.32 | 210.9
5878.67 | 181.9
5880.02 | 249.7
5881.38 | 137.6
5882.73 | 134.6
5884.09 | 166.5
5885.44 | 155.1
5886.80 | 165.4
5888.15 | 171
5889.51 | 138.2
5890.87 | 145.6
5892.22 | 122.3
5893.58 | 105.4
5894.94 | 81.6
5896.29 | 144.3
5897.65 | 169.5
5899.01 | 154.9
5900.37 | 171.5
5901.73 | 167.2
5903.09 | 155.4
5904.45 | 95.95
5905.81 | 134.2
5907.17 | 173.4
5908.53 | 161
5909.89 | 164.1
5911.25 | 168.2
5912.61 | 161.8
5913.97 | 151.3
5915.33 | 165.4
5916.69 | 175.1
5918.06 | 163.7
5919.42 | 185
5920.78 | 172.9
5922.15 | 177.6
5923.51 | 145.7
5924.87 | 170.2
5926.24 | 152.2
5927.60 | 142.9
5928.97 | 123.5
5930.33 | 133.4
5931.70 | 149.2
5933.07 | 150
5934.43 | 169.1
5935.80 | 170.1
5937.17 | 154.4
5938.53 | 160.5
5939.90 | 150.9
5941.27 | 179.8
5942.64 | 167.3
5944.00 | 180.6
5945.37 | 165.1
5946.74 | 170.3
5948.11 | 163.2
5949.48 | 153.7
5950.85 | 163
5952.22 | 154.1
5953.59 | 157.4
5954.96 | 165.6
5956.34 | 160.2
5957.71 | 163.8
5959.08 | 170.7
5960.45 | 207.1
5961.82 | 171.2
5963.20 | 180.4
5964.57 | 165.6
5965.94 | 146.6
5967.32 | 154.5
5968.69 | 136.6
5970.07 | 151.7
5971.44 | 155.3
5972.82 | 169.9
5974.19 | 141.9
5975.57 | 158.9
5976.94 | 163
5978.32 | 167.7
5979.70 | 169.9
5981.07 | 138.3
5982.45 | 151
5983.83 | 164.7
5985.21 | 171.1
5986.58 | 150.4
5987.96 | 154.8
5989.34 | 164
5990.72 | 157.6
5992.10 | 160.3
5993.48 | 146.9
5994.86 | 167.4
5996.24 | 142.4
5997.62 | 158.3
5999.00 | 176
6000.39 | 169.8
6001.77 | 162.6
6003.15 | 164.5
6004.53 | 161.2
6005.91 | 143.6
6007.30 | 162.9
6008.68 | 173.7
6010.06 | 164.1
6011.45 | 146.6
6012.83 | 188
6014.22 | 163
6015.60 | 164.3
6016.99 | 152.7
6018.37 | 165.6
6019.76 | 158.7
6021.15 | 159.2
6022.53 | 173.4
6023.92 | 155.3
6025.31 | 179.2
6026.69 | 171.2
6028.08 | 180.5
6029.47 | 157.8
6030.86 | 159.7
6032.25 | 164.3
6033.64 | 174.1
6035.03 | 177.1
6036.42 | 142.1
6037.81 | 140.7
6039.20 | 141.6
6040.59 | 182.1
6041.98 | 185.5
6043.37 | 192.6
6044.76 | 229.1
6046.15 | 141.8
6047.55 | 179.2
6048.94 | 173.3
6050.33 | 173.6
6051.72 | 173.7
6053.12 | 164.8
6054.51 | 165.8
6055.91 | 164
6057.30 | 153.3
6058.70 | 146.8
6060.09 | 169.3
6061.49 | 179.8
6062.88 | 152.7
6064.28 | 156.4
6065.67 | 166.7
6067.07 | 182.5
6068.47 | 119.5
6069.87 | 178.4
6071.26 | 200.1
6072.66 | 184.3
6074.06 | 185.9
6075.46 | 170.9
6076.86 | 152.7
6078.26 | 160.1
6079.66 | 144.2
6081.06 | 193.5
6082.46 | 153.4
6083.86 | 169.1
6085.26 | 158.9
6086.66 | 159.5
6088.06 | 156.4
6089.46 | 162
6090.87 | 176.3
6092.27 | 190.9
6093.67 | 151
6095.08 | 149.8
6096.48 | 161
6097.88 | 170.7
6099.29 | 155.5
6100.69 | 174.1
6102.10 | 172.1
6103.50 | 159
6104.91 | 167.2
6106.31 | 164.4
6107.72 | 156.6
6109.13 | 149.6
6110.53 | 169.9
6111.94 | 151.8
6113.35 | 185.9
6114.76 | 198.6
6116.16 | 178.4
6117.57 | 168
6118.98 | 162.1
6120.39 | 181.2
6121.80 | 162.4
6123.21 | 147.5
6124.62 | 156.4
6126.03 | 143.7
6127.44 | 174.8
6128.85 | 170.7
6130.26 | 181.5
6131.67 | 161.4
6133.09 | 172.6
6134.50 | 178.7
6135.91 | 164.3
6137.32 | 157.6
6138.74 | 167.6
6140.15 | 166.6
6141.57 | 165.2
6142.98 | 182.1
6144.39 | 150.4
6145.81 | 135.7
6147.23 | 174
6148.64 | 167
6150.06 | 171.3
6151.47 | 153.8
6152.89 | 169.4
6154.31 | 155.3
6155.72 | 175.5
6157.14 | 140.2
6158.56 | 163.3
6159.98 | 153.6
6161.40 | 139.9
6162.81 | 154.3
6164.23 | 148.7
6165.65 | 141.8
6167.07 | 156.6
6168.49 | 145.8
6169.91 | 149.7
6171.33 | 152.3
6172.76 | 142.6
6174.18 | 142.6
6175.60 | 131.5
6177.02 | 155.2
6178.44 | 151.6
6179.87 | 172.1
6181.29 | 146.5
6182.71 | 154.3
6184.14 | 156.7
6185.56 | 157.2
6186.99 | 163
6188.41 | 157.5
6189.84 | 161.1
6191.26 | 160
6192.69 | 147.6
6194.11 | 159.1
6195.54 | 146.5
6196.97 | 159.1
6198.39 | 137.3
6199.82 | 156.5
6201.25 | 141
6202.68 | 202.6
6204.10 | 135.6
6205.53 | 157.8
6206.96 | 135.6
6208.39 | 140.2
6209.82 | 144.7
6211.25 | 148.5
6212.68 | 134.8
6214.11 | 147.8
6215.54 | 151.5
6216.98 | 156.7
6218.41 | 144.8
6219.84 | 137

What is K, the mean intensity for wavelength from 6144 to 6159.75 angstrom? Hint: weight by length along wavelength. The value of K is 160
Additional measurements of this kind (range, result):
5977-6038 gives 162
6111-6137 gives 169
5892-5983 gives 157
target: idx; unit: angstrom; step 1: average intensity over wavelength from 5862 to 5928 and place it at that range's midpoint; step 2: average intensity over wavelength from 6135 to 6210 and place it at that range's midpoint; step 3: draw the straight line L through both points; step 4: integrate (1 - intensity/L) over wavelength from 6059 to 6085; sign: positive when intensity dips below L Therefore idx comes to -2.0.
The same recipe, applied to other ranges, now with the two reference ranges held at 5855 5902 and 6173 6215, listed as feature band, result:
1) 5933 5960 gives -1.75 angstrom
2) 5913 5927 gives -1.02 angstrom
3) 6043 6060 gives -1.98 angstrom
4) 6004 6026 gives -1.39 angstrom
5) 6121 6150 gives -2.26 angstrom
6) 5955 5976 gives -1.15 angstrom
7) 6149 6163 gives -0.54 angstrom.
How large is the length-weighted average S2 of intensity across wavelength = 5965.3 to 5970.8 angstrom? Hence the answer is 147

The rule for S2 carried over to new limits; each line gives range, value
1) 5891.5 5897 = 114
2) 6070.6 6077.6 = 178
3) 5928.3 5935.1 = 145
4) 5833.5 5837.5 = 176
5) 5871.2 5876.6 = 137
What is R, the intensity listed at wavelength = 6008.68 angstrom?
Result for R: 173.7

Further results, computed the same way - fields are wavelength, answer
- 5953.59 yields 157.4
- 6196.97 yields 159.1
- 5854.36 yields 186.2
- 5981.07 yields 138.3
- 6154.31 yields 155.3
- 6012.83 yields 188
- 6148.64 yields 167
